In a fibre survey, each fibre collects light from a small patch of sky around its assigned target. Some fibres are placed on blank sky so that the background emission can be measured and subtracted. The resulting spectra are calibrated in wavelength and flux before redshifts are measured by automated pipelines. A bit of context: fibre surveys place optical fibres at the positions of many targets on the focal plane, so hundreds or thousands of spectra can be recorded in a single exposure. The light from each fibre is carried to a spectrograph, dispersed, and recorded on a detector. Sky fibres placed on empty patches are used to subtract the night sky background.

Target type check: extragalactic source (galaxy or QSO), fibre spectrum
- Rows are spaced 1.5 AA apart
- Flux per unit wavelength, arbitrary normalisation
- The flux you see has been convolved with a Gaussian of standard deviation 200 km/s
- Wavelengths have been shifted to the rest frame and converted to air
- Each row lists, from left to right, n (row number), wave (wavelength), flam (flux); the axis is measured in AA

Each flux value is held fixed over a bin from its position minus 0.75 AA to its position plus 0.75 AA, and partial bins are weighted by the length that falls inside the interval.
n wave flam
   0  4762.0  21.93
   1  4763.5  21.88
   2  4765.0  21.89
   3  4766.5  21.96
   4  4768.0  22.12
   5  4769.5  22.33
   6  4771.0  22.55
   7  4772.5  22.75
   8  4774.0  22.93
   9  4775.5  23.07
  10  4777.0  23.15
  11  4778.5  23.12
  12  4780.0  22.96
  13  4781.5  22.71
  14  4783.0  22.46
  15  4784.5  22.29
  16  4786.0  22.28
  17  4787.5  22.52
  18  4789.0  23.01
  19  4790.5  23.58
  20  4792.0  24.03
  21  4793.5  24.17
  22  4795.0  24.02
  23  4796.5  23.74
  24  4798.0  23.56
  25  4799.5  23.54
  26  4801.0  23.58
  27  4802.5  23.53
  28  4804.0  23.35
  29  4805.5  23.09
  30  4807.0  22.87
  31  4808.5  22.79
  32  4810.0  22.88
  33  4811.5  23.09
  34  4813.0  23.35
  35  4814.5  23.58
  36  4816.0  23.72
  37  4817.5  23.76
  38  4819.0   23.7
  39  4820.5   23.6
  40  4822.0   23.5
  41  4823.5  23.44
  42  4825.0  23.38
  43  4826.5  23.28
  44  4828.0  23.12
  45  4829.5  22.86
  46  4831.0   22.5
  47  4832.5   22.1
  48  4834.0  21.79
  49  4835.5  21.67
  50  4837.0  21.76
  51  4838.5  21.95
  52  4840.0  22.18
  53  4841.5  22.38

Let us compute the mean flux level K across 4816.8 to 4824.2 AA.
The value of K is 23.6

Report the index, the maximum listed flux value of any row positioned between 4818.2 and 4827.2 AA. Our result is 23.7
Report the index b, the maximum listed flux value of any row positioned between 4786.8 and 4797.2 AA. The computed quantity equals 24.17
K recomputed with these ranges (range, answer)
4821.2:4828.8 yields 23.3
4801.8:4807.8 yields 23.2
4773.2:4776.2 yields 23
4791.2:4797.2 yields 24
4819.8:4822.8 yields 23.5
